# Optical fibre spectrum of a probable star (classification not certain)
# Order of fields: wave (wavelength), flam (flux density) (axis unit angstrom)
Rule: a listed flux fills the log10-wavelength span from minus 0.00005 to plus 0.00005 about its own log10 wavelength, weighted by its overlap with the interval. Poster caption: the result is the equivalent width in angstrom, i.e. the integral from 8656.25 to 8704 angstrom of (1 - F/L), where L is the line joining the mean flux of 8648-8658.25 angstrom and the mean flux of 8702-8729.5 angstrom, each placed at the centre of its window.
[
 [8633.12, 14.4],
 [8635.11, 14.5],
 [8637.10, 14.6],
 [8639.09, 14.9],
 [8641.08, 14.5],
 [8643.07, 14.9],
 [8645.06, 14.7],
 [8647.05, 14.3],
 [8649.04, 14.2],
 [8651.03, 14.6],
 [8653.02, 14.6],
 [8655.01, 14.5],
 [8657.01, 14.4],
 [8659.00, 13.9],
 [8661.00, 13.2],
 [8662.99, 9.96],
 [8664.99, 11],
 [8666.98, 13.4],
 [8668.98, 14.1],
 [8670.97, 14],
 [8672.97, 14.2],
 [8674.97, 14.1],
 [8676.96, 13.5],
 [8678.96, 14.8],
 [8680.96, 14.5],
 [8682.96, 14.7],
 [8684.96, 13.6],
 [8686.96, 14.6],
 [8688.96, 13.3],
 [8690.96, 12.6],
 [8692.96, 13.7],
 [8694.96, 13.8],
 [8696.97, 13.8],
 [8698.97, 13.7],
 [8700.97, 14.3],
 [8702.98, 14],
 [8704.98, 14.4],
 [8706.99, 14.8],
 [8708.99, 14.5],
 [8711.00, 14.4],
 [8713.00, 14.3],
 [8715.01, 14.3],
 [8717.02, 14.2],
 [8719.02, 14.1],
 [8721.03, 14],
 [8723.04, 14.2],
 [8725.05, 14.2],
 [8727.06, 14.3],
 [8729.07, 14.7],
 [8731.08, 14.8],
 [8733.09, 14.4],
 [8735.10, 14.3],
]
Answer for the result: 2.5 angstrom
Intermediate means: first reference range 14.5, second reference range 14.3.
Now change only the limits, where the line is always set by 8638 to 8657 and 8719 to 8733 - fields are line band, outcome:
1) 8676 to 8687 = 0.2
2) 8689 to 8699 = 0.7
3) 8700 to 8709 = 0.0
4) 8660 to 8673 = 1.6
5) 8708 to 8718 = 0.0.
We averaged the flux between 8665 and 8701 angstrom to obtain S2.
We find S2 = 13.8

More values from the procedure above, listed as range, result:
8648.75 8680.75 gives 13.7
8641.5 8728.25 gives 14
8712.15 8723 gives 14.2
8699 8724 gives 14.3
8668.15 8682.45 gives 14.2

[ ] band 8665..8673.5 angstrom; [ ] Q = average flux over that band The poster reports 13.6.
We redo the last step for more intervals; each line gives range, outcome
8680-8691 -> 14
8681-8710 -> 14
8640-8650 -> 14.5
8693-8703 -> 13.9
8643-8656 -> 14.5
